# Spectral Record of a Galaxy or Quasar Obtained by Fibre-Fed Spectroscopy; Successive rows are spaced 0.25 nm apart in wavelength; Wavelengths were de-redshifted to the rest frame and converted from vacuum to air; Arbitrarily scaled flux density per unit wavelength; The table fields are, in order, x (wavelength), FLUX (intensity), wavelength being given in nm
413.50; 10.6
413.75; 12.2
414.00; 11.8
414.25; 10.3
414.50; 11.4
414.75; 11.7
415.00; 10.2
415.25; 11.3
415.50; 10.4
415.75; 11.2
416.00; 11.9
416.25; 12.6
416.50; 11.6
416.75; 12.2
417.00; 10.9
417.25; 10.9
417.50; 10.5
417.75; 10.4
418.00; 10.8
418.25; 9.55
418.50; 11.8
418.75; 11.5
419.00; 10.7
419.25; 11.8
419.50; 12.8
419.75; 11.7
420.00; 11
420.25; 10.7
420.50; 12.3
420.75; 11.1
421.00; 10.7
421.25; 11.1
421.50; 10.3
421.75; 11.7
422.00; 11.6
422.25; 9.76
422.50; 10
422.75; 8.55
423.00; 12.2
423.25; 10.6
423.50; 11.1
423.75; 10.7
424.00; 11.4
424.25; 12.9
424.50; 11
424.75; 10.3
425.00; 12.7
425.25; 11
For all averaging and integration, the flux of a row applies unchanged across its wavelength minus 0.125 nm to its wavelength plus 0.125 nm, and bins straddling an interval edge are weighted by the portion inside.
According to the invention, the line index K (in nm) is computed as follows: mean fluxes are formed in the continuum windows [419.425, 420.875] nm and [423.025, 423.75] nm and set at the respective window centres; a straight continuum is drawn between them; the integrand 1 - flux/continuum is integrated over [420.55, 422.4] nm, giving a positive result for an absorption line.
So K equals 0.06 nm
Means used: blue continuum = 11.6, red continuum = 11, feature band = 10.9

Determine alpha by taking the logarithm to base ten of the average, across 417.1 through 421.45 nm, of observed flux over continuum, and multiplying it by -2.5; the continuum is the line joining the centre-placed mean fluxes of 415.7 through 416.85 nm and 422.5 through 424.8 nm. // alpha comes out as 0.04 mag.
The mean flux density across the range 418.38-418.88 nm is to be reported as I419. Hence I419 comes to 11.6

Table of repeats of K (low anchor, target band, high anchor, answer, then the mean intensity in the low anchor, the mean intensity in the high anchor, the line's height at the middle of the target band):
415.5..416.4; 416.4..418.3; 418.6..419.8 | 0.129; 11.7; 11.7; 11.7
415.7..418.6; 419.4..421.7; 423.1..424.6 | -0.010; 11.2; 11.3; 11.2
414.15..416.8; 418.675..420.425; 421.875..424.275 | -0.069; 11.3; 10.8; 11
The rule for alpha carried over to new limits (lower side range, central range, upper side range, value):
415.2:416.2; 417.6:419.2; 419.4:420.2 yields 0.07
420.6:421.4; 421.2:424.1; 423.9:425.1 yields 0.06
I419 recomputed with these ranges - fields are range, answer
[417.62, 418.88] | 10.8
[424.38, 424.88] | 10.7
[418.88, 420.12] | 11.6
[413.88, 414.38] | 11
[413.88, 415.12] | 11.1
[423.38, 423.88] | 10.9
